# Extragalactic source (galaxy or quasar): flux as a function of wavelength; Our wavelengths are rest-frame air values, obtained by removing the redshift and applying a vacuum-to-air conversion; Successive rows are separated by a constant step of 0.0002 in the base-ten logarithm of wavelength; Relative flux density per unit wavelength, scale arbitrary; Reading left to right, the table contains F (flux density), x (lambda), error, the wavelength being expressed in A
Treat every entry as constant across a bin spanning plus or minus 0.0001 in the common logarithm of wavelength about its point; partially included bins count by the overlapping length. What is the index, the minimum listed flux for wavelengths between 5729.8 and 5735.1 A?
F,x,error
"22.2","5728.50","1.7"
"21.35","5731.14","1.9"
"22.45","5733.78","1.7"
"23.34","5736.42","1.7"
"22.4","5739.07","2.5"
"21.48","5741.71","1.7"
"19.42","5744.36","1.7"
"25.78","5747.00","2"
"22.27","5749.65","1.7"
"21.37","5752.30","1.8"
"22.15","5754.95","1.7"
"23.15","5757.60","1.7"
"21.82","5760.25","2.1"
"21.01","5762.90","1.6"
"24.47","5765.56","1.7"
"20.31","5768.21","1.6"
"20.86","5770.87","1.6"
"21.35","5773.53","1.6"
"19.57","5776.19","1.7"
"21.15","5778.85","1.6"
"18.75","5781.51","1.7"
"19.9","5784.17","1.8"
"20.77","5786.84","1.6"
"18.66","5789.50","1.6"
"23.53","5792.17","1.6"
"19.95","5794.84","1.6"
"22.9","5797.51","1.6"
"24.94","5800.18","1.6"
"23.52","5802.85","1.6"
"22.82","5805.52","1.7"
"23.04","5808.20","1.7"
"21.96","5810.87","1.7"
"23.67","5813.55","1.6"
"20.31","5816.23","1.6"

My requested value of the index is 21.35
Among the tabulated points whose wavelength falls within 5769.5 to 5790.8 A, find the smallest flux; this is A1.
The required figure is 18.66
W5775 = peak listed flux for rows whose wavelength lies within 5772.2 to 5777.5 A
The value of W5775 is 21.35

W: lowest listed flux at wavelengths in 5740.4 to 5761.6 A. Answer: 19.42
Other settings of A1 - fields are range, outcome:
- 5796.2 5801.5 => 22.9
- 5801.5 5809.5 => 22.82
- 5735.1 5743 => 21.48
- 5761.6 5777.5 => 19.57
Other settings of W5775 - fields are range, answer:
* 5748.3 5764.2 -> 23.15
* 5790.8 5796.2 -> 23.53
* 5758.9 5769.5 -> 24.47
